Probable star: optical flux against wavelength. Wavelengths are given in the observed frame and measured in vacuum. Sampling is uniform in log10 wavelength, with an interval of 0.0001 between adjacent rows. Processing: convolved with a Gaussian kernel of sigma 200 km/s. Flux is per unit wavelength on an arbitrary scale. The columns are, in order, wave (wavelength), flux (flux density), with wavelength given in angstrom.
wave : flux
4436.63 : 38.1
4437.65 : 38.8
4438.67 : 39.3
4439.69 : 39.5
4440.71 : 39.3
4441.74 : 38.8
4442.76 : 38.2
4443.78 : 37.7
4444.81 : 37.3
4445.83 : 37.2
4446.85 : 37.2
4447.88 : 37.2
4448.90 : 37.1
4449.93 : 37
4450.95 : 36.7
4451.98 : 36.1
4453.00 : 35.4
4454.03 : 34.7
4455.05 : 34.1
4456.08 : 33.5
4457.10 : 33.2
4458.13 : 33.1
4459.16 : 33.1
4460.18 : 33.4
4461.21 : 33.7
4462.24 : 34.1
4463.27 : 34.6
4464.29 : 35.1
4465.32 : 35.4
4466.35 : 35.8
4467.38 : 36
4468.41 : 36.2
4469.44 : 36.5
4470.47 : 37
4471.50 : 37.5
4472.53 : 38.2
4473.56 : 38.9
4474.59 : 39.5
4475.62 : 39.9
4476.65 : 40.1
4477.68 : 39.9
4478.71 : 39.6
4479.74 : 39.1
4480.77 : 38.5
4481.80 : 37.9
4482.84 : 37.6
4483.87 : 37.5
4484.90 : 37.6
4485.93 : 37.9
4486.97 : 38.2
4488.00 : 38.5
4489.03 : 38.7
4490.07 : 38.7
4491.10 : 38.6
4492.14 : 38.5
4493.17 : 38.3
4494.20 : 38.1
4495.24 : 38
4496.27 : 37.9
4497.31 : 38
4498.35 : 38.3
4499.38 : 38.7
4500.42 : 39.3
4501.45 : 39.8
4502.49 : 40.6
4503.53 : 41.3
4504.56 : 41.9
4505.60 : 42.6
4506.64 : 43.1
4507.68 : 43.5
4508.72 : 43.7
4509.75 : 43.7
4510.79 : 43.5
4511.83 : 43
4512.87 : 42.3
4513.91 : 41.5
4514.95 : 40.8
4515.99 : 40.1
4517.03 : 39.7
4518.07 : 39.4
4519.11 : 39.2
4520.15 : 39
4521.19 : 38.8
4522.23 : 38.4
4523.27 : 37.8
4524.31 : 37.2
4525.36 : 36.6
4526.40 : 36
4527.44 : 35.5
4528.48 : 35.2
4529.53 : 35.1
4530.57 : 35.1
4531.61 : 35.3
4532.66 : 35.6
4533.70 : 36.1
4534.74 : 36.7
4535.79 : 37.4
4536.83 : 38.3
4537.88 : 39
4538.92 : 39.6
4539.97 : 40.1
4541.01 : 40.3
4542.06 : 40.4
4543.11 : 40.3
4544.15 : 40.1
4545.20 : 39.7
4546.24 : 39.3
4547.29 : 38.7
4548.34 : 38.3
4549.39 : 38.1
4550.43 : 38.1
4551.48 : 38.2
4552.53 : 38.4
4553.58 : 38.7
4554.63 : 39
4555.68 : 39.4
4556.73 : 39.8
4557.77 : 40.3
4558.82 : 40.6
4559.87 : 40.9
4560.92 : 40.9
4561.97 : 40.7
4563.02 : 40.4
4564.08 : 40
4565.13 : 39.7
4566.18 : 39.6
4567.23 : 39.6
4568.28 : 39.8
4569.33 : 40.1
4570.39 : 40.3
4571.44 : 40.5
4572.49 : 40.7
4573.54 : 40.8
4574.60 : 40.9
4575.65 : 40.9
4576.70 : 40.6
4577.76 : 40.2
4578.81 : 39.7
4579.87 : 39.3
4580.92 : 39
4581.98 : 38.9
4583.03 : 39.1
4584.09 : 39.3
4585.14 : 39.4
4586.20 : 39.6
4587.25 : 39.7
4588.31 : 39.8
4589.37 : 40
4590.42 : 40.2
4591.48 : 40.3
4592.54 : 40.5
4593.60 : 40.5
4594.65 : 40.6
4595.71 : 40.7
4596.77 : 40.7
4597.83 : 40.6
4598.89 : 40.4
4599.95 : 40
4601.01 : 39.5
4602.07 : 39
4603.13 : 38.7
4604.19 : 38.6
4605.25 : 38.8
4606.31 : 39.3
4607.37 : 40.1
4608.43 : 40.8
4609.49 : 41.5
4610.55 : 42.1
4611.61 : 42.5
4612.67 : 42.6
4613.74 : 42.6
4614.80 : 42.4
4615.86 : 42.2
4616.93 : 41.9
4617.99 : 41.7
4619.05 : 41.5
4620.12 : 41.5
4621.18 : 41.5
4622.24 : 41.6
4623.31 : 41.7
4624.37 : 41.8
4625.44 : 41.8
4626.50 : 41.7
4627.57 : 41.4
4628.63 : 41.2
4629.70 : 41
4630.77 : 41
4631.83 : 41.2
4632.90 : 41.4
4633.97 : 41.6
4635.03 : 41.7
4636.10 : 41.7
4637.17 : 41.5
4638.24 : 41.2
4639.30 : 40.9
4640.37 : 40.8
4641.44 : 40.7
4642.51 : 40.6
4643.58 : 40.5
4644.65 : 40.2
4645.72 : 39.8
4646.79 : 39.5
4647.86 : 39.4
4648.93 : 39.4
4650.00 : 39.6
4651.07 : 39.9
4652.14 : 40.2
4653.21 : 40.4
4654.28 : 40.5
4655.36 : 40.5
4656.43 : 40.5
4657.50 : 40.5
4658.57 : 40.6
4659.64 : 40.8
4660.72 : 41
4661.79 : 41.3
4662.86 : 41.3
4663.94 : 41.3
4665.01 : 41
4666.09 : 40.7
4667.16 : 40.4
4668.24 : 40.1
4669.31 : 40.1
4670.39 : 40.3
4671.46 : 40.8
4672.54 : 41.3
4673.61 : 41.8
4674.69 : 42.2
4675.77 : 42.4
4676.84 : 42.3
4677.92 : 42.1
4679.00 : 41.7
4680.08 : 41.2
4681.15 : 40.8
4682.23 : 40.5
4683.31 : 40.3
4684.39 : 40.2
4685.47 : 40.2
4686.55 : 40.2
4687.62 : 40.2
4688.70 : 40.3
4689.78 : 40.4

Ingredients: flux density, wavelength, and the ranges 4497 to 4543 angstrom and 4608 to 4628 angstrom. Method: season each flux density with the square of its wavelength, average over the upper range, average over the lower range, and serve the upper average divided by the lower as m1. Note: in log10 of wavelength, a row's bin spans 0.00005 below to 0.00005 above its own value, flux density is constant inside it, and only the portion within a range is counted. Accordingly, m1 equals 1.1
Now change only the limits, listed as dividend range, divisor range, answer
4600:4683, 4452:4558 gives 1.14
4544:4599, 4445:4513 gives 1.09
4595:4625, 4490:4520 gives 1.06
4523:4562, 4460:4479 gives 1.07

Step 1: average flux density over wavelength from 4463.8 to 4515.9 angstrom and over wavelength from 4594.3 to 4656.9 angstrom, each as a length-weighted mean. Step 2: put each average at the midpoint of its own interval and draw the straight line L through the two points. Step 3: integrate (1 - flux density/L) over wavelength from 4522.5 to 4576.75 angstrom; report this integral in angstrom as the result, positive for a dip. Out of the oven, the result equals 1.5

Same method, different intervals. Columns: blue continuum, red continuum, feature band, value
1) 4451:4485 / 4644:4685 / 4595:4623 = -1.0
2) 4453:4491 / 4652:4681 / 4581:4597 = -0.2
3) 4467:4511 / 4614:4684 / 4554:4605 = 0.3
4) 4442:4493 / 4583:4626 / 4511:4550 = 0.1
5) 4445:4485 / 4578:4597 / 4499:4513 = -1.6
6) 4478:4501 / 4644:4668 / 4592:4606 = -0.1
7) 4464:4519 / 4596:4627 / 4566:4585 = 0.2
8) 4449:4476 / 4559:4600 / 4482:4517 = -2.7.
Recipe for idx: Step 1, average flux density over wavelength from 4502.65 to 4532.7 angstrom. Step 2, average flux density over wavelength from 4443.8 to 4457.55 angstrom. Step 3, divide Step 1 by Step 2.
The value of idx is 1.10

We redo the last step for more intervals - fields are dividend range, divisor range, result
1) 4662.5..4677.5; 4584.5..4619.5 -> 1.01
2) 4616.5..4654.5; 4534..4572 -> 1.04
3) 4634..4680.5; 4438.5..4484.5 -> 1.11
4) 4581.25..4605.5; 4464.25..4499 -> 1.05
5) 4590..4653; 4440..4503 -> 1.10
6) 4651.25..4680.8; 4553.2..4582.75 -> 1.02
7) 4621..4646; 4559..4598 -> 1.03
